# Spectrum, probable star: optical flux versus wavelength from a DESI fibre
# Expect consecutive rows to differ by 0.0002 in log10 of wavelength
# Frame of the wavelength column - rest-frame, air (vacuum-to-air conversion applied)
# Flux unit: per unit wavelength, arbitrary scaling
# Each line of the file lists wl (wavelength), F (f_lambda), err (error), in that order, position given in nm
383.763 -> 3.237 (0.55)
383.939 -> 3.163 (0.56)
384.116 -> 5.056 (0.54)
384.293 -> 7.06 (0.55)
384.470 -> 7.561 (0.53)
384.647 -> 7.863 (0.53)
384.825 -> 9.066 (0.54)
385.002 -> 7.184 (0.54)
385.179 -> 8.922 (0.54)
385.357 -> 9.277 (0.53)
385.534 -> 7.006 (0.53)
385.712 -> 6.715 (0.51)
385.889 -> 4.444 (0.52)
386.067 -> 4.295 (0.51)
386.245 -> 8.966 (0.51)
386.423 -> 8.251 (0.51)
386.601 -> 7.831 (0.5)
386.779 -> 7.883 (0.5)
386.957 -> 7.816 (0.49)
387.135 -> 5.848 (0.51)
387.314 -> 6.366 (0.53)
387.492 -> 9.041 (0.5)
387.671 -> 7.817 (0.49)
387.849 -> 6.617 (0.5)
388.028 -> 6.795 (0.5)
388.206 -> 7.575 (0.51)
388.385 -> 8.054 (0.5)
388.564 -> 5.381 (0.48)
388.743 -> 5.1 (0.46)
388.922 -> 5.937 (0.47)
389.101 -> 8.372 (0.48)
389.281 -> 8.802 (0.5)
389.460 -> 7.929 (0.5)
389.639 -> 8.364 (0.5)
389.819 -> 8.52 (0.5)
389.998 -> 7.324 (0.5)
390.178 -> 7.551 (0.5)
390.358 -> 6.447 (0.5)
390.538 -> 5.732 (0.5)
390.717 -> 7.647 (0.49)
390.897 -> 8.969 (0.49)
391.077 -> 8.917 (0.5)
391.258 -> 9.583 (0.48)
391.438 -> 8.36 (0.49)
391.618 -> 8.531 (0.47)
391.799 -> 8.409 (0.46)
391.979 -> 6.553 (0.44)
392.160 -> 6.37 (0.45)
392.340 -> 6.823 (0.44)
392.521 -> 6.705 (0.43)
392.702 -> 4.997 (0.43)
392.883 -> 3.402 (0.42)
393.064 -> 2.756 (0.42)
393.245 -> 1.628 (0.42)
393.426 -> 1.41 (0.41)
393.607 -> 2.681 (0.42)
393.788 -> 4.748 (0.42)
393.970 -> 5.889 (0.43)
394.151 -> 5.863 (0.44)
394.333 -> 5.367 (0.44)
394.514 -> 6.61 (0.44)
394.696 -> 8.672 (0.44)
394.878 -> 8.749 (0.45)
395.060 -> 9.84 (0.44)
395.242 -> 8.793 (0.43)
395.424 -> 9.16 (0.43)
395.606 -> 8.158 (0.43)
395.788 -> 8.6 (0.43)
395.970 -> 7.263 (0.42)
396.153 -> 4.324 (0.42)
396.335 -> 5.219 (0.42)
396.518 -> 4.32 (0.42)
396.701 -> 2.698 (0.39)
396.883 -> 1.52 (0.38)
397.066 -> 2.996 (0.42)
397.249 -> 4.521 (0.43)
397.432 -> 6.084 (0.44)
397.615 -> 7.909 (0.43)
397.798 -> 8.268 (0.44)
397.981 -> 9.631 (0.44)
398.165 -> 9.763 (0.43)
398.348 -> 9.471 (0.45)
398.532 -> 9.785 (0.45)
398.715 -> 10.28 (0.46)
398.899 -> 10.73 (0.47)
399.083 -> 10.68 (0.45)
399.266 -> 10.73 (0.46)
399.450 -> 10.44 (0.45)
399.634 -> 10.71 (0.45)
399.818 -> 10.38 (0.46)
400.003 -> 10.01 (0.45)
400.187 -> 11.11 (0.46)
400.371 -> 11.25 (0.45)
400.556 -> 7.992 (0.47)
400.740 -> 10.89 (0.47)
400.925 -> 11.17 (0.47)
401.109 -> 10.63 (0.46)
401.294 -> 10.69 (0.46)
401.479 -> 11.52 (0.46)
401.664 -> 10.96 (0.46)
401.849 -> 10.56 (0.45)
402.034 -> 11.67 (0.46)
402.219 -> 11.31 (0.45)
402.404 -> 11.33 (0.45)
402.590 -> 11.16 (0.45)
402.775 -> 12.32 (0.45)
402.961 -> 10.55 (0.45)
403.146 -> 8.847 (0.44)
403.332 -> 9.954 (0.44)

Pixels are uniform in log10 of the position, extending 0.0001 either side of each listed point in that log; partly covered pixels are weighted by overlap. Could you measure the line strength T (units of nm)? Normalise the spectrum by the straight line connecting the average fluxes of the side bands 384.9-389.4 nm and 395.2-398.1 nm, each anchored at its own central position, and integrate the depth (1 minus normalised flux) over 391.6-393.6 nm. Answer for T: 0.498 nm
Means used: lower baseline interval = 7.22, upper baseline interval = 6.2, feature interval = 5.01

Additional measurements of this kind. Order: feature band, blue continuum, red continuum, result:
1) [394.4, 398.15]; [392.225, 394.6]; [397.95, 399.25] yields 0.30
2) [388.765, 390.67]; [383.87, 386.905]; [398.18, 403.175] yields 0.16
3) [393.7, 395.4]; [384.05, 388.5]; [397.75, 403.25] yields 0.36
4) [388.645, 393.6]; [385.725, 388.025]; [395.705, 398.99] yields 0.25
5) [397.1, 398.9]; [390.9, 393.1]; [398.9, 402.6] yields 0.23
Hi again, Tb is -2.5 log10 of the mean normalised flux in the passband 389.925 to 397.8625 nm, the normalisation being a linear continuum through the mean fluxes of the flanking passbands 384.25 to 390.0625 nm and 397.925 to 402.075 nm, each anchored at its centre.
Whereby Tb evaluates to 0.384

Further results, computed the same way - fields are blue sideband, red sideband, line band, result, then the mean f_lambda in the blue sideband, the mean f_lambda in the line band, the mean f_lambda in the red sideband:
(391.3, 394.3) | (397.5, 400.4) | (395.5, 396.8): 0.320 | 5.39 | 5.81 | 10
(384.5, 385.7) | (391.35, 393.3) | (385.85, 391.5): -0.069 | 8.09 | 7.41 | 5.94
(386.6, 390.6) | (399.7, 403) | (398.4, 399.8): -0.023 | 7.26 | 10.4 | 10.9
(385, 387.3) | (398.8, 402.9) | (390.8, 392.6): 0.086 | 7.24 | 7.92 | 10.8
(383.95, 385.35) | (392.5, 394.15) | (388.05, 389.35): -0.222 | 7.39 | 6.99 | 3.79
